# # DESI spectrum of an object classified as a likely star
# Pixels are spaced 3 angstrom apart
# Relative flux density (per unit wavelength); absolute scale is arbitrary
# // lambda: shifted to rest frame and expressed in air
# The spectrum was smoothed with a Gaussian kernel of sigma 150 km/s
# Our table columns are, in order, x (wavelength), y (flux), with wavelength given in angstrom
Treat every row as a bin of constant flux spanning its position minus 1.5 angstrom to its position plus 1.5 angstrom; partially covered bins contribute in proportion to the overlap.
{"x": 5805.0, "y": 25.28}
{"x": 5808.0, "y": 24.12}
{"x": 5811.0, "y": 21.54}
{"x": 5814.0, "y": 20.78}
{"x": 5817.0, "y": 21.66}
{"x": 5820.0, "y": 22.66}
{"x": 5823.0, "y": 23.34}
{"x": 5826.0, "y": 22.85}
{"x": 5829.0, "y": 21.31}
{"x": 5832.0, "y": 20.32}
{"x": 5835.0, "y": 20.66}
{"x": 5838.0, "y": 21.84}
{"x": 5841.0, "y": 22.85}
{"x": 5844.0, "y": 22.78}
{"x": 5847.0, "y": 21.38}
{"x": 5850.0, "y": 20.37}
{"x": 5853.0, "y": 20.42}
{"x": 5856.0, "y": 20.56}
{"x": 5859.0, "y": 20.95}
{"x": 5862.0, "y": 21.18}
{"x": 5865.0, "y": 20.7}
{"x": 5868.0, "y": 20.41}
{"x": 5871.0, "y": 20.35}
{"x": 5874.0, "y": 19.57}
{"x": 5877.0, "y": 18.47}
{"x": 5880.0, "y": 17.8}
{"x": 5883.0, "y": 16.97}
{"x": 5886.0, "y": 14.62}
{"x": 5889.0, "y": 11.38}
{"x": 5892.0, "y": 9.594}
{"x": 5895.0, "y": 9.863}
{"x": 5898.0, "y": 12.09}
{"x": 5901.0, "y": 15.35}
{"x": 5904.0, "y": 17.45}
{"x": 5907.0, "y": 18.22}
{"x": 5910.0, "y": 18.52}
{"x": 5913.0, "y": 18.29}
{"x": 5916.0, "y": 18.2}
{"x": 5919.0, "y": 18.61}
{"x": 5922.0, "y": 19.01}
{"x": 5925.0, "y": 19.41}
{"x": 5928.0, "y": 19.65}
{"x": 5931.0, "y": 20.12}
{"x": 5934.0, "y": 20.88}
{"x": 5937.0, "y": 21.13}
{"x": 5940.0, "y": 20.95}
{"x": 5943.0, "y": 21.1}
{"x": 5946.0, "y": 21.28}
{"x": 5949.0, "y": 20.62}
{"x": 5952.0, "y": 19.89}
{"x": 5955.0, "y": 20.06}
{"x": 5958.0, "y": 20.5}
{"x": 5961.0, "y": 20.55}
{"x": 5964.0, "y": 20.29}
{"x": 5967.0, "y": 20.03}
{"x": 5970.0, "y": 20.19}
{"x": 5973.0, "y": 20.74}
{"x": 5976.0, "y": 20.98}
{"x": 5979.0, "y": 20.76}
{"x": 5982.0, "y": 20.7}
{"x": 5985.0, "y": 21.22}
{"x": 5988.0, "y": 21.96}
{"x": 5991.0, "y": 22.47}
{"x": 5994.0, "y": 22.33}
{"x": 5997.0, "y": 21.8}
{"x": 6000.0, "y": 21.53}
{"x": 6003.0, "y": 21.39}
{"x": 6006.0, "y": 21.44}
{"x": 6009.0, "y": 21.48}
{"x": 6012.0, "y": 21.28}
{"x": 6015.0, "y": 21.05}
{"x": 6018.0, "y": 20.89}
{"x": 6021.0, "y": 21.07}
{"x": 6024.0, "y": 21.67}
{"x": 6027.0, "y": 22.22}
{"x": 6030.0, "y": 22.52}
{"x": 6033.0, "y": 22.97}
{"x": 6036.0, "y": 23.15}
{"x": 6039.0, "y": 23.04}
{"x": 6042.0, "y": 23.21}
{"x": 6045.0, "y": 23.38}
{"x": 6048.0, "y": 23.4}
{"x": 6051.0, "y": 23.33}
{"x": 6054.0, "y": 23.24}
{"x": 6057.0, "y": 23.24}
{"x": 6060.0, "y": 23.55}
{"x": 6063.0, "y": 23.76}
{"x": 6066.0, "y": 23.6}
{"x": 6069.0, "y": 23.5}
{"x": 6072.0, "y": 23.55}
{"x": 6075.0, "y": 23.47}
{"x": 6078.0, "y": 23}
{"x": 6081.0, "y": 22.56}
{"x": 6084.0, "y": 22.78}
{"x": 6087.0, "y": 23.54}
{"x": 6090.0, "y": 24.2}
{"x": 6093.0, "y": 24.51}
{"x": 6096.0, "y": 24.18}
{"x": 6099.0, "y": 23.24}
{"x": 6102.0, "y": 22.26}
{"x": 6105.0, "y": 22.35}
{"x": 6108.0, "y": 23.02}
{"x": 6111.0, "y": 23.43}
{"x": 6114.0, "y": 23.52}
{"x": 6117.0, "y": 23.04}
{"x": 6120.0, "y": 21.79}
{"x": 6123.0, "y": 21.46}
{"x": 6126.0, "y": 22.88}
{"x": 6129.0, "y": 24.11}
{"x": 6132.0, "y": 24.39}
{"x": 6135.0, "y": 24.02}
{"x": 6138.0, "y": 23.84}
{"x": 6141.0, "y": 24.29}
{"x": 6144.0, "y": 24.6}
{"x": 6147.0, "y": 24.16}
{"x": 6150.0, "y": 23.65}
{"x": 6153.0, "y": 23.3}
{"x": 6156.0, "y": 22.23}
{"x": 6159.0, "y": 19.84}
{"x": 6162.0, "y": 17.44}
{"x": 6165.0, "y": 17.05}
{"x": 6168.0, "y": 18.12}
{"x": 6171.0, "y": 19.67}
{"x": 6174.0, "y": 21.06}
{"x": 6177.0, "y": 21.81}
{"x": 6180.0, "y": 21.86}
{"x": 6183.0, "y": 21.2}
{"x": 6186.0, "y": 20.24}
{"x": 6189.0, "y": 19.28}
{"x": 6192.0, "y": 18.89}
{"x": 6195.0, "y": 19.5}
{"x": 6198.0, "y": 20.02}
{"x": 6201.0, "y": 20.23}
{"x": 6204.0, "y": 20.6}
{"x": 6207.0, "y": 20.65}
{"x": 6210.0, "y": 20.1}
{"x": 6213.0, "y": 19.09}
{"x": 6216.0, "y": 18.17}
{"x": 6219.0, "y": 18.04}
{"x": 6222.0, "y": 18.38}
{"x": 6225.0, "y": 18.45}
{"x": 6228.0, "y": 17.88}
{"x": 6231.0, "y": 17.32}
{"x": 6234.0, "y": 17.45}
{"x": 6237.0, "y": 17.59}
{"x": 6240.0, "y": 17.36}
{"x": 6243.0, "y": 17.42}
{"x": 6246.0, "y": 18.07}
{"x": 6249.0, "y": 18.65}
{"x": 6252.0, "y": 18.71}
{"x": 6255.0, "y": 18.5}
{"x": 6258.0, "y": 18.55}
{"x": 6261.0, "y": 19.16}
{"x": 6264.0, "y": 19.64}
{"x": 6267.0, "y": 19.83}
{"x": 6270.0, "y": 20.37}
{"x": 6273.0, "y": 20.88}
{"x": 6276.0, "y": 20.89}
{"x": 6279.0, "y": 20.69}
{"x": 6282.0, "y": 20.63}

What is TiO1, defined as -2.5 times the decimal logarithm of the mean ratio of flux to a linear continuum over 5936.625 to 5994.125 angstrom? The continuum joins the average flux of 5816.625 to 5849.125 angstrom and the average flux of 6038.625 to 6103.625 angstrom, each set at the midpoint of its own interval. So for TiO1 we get 0.095 mag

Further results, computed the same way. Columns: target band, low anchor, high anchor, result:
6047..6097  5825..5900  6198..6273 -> -0.24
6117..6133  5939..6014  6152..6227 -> -0.14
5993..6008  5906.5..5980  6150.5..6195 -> -0.08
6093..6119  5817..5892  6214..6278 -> -0.21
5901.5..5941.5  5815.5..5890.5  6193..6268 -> 0.04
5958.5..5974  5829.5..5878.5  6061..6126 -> 0.08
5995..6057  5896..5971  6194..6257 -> -0.17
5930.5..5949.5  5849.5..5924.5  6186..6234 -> -0.18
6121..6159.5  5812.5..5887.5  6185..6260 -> -0.22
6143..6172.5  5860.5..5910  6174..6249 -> -0.12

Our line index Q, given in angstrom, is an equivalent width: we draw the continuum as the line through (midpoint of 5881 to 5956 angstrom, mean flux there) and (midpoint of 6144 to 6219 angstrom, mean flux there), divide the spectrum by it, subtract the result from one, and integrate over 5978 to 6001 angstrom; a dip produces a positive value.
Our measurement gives -3.97 angstrom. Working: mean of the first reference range 17.7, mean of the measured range 21.6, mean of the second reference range 20.4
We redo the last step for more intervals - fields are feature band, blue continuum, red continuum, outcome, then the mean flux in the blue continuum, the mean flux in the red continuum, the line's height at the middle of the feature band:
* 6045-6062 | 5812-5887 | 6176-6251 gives -3.08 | 20.6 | 19.1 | 19.8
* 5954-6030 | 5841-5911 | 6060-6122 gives -1.45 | 17.9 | 23.3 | 20.8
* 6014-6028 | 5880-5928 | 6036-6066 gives 0.32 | 16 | 23.4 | 21.9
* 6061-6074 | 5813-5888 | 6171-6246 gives -2.52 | 20.5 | 19.3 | 19.8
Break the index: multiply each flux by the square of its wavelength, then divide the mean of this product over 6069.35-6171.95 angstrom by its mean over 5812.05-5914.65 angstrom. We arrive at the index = 1.3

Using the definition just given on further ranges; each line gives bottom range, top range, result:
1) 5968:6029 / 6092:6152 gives 1.14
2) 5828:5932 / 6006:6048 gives 1.26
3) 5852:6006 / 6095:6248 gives 1.17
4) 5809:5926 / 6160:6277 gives 1.13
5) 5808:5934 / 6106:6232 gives 1.21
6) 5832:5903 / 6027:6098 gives 1.36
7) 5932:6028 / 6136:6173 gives 1.08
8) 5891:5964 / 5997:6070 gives 1.26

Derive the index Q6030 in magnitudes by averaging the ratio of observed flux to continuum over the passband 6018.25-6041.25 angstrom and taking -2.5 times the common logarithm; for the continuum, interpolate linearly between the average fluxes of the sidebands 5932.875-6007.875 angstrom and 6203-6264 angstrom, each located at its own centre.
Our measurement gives -0.10 mag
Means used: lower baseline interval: 21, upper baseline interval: 18.5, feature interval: 22.3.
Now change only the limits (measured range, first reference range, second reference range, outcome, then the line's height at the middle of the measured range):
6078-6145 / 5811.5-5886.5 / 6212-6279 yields -0.20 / 19.4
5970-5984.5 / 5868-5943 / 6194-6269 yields -0.17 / 17.8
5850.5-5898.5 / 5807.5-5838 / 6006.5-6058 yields 0.26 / 22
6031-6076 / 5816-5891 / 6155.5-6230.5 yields -0.18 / 19.8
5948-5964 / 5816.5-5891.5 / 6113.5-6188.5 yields 0.02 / 20.7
